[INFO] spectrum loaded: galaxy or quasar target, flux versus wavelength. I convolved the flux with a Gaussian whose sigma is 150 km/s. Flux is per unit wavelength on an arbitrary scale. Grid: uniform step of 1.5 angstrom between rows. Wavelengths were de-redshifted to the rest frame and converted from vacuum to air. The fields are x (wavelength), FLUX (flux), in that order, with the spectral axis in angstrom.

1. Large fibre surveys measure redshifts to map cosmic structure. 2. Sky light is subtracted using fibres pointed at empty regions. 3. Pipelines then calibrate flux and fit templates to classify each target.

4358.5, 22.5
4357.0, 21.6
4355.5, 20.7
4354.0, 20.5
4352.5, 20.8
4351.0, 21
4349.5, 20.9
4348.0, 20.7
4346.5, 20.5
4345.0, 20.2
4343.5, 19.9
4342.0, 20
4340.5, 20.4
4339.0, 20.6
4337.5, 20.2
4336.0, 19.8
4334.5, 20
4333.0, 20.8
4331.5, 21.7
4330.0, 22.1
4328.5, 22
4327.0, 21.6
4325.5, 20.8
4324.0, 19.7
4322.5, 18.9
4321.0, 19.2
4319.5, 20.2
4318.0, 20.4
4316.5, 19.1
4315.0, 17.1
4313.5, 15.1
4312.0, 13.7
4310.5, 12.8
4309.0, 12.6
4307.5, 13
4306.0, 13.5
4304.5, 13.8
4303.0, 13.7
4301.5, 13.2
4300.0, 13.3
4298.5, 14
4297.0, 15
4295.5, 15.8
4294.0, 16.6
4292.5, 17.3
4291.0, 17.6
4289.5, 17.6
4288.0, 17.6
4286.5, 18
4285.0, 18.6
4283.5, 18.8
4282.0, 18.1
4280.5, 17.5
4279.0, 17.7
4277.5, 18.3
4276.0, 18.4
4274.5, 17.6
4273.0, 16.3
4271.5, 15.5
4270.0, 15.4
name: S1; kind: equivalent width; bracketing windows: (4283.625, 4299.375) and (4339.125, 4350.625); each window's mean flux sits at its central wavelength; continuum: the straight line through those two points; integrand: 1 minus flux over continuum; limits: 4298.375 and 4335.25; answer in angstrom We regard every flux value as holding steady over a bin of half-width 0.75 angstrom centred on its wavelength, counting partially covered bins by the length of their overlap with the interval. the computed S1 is 2.6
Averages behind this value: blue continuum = 16.9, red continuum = 20.4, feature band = 17.3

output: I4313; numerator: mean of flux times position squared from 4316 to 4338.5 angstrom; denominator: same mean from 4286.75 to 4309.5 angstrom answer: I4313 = 1.4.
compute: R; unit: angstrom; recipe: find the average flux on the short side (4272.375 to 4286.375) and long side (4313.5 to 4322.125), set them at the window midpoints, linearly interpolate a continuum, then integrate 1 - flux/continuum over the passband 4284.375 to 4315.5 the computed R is 5.4 angstrom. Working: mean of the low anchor 17.9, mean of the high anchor 18.8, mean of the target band 15.2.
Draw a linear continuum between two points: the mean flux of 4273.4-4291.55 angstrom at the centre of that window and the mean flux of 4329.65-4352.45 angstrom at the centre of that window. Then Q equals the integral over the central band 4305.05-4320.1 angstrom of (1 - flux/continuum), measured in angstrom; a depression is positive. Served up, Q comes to 2.8 angstrom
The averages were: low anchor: 18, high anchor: 20.6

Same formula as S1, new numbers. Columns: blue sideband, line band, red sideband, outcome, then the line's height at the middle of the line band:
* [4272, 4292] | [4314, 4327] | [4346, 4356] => 0.0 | 19.4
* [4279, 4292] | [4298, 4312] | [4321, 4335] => 4.3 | 19.2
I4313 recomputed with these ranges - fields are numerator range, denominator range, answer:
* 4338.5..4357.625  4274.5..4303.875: 1.27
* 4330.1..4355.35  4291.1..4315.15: 1.45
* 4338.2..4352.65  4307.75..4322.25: 1.25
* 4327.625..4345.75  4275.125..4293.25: 1.18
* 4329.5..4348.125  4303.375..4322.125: 1.31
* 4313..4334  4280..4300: 1.20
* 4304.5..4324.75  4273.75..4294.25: 0.93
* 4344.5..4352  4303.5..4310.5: 1.60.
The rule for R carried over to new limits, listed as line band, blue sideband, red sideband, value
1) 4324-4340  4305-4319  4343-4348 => -2.3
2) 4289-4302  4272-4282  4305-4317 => 0.3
